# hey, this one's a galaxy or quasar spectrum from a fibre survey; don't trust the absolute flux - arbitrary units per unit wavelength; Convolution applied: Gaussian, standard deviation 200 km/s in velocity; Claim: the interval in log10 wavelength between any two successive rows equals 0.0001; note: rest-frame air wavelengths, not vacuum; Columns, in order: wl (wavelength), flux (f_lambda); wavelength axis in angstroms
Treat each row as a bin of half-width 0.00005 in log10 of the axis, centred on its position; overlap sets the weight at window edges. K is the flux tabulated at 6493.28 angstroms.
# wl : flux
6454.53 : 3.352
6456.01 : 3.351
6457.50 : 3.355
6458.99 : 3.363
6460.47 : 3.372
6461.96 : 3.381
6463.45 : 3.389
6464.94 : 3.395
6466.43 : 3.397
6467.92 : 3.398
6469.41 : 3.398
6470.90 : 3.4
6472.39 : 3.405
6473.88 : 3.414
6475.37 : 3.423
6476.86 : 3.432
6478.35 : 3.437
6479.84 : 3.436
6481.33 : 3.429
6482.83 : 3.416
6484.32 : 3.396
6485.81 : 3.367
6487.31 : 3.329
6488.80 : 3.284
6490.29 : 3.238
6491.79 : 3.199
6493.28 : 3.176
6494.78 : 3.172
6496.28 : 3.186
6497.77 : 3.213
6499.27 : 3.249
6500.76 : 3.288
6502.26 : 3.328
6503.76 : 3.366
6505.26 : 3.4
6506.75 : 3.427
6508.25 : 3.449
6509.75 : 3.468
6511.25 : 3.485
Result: 3.176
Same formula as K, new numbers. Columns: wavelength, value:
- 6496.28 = 3.186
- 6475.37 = 3.423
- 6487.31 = 3.329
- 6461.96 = 3.381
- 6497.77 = 3.213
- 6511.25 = 3.485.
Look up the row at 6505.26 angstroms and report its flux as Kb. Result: 3.4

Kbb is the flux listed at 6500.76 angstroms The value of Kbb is 3.288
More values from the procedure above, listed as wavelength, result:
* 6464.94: 3.395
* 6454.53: 3.352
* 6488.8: 3.284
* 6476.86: 3.432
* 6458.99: 3.363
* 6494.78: 3.172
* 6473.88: 3.414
